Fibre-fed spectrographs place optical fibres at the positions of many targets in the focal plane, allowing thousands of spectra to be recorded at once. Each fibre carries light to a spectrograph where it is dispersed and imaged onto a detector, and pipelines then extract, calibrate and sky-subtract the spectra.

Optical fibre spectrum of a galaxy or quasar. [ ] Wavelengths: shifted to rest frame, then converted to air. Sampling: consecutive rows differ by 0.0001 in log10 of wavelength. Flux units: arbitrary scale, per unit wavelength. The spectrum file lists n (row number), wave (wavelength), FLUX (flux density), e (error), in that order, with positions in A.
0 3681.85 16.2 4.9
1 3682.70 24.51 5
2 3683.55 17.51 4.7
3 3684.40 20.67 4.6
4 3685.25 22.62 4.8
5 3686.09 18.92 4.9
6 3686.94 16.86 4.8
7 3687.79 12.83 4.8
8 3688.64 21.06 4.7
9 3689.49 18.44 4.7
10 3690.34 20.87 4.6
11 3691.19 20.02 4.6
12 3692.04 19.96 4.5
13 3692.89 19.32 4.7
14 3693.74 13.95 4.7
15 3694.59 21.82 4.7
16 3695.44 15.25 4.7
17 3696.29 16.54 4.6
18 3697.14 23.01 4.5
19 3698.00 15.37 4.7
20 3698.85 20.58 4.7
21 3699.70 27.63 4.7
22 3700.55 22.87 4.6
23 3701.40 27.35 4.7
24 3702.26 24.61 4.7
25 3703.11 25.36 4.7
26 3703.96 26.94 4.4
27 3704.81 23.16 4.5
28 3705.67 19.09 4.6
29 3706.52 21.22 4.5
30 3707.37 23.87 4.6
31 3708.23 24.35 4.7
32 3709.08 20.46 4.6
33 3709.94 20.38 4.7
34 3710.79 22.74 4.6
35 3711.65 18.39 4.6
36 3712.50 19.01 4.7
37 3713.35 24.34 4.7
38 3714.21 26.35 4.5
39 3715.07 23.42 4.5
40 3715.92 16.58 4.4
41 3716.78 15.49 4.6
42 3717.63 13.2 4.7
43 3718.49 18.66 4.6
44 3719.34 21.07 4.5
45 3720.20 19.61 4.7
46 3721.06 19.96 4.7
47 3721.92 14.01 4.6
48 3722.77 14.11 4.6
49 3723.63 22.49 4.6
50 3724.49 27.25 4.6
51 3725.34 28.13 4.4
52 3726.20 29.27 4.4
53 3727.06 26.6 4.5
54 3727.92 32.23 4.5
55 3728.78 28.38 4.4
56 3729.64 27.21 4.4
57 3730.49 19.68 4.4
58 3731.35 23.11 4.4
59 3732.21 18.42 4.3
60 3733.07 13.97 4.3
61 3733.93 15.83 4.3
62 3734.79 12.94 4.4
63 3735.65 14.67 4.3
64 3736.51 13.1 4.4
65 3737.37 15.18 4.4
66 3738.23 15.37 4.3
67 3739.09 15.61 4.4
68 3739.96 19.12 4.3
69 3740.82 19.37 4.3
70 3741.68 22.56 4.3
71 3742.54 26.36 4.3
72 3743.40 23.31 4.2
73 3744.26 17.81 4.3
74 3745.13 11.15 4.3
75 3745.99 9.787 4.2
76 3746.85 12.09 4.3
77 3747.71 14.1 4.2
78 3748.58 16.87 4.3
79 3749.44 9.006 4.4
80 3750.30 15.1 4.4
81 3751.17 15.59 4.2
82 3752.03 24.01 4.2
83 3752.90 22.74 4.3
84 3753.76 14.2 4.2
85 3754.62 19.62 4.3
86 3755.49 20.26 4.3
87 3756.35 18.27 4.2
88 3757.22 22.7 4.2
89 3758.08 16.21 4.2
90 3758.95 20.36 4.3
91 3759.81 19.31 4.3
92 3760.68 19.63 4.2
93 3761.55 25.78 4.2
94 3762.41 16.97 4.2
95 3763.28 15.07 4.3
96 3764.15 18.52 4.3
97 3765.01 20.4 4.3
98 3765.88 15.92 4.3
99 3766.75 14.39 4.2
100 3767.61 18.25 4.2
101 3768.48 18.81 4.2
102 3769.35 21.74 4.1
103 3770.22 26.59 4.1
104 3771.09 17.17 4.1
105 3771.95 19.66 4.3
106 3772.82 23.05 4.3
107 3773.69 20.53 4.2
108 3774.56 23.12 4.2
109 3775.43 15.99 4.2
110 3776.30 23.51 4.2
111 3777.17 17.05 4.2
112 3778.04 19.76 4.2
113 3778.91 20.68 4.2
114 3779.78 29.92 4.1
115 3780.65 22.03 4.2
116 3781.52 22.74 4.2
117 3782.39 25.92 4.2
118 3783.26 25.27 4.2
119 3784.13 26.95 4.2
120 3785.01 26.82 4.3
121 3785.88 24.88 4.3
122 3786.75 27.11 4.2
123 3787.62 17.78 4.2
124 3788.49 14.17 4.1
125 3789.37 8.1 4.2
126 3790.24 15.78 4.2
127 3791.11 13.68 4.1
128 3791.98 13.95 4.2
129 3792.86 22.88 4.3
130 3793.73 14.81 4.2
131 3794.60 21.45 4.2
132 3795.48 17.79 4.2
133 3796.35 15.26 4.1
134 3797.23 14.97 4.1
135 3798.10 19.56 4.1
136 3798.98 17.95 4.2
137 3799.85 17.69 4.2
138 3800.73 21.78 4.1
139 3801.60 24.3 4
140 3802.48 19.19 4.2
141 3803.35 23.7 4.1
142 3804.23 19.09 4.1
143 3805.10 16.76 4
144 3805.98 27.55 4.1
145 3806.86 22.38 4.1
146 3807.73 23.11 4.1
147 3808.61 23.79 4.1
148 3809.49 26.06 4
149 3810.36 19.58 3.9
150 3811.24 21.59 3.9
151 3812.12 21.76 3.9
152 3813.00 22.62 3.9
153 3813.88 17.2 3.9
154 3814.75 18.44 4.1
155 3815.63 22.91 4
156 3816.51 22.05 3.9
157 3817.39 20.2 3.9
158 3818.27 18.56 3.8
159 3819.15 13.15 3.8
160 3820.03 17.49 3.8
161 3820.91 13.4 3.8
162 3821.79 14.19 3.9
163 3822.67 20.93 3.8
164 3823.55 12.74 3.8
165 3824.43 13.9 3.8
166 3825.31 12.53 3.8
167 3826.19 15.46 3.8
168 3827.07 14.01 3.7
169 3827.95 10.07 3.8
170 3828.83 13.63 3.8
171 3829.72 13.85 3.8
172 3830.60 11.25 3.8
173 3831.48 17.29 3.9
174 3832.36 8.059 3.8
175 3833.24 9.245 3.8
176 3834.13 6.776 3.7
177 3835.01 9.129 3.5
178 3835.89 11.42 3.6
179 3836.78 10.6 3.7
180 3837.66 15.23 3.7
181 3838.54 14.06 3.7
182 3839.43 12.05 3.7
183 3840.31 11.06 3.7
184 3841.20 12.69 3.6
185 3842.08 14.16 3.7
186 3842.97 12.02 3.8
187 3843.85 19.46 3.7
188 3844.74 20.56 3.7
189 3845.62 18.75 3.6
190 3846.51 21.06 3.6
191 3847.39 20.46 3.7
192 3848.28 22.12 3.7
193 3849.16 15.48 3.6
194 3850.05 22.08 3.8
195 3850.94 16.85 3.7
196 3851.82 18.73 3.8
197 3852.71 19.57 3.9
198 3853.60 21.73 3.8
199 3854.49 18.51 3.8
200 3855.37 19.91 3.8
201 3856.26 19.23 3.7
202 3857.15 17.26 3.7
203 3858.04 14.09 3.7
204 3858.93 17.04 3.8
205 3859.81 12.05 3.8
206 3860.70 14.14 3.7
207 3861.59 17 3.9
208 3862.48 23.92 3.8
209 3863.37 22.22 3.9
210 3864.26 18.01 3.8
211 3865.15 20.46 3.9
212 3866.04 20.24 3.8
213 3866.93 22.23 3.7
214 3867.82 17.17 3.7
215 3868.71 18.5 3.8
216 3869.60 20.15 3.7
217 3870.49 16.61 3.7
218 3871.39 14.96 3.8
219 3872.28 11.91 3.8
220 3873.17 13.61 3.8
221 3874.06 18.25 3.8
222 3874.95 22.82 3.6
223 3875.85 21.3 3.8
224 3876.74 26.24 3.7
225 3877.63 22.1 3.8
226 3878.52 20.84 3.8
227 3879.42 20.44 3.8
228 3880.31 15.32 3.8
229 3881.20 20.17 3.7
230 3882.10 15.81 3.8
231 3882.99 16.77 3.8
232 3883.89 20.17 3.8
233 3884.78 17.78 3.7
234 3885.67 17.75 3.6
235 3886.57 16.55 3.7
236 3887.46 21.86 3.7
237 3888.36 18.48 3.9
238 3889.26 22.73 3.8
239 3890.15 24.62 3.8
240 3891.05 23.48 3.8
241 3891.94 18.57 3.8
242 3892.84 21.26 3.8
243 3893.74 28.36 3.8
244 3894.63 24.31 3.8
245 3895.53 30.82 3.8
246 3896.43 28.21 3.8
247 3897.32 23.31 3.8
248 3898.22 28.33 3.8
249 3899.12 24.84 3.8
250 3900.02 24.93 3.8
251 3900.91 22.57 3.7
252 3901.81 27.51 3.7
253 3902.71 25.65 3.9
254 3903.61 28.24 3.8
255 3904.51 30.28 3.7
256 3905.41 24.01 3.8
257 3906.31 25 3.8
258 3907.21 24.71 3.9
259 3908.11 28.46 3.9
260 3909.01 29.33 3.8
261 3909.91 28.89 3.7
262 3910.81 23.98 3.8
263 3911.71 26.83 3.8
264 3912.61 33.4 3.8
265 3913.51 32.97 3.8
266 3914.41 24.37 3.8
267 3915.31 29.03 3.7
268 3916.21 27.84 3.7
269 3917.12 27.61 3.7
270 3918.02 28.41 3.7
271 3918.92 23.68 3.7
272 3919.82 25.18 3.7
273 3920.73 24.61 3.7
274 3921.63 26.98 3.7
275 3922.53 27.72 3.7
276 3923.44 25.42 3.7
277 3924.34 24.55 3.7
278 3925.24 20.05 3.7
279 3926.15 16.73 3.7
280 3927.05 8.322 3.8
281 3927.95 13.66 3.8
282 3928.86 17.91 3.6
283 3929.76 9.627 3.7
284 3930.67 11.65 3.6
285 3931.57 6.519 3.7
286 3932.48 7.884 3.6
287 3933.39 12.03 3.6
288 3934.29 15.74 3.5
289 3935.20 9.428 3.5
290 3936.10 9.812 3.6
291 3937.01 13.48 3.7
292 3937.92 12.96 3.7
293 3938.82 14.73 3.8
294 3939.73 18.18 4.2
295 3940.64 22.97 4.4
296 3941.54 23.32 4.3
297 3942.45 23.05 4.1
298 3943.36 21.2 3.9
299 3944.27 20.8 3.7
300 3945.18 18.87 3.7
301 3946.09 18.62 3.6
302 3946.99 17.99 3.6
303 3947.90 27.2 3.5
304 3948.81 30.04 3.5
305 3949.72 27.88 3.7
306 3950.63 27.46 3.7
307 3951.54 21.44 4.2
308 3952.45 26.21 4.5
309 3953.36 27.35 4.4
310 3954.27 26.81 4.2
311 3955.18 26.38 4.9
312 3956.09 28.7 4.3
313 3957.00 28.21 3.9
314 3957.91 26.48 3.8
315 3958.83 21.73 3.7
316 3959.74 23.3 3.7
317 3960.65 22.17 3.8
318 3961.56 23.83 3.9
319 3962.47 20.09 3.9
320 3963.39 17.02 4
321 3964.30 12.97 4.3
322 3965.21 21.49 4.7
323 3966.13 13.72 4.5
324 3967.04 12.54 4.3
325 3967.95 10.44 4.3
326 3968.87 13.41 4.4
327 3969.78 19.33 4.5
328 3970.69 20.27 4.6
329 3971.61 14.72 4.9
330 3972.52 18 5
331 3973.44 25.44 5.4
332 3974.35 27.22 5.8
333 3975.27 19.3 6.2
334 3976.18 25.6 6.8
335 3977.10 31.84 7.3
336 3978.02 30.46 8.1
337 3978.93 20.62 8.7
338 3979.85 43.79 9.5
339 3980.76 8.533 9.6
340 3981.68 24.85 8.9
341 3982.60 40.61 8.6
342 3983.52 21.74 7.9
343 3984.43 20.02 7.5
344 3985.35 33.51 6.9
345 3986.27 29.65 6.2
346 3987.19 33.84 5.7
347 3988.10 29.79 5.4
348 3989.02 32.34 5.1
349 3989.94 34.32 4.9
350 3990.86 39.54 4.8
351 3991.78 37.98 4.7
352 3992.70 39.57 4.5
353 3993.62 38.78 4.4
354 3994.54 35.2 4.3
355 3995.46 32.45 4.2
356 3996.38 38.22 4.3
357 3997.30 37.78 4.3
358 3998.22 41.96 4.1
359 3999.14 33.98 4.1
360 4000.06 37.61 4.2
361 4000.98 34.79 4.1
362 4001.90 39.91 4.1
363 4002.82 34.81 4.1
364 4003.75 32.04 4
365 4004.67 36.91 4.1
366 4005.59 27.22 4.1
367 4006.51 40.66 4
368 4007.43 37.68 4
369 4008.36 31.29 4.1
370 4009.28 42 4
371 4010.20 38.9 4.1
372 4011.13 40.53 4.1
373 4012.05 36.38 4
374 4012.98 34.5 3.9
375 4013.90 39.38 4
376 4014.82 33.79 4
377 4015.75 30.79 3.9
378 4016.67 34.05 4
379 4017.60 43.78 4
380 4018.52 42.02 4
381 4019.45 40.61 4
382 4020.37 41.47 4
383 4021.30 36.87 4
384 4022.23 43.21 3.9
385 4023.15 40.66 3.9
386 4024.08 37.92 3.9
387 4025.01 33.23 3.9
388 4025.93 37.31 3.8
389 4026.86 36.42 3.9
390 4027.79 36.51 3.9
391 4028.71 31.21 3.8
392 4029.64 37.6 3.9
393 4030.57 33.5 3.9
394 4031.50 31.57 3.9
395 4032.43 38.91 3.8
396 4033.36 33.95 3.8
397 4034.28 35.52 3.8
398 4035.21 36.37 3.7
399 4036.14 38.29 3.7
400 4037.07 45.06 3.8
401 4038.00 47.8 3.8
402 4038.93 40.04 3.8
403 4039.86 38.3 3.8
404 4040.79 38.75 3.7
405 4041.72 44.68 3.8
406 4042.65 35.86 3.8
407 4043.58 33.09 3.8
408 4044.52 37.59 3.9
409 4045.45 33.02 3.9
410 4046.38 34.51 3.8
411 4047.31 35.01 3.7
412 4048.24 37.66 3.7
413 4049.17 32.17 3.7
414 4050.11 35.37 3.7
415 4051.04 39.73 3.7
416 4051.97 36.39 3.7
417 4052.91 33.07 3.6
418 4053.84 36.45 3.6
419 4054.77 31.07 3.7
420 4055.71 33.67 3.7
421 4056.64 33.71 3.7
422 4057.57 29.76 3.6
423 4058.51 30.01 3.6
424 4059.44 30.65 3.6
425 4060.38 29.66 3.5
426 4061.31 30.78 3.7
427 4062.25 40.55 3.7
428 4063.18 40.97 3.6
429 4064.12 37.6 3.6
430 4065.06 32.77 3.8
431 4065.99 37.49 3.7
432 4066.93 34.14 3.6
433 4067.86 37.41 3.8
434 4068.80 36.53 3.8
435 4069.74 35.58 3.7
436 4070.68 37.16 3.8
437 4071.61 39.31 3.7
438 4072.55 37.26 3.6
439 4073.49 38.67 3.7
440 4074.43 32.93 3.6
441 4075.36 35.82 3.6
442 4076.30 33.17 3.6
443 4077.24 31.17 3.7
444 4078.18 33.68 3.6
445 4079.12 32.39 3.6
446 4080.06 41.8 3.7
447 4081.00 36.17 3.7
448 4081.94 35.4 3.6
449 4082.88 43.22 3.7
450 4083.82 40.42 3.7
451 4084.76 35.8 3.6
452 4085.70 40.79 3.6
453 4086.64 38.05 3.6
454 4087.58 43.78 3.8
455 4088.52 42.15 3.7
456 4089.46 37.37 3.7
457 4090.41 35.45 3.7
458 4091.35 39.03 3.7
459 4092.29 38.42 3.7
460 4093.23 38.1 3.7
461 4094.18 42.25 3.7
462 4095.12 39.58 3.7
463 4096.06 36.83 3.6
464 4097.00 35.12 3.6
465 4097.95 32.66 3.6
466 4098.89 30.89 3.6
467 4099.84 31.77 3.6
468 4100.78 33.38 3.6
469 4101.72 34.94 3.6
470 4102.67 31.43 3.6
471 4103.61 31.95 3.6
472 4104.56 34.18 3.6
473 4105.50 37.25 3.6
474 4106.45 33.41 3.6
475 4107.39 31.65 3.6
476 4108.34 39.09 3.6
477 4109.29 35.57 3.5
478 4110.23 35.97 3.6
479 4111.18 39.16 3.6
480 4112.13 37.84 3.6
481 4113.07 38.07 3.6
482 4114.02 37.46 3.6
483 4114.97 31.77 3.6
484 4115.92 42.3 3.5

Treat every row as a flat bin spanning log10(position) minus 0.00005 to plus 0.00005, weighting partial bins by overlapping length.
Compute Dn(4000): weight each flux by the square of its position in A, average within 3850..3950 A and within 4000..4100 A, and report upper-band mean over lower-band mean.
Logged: 1.89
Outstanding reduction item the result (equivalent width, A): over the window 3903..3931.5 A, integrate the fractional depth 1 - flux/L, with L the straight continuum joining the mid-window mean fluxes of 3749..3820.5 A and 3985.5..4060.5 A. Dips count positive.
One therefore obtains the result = 4.9 A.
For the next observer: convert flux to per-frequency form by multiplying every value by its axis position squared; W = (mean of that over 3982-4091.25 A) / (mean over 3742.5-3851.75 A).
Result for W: 2.26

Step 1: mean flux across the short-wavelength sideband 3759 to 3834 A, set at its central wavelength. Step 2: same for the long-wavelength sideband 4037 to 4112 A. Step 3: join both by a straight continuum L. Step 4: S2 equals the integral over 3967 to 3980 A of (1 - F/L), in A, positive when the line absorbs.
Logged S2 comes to 3.47 A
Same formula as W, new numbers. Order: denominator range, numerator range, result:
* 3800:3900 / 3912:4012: 1.46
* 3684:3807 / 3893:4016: 1.45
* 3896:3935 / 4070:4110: 1.72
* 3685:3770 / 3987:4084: 2.17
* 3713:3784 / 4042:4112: 2.15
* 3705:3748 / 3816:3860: 0.83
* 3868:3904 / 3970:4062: 1.71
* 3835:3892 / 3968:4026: 1.94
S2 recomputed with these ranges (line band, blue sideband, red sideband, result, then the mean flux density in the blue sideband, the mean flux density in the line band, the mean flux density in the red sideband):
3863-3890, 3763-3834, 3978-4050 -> 6.3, 18.9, 19.1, 35.7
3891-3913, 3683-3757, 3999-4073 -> 2.4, 19.8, 26.2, 36.4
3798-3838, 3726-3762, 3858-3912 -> 6.1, 18.9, 17.2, 21.6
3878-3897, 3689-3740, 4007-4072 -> 5.2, 20.6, 21.2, 36.6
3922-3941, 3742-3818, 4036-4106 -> 8.8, 19.7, 15.2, 36.3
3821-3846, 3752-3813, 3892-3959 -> 9.2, 20.3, 13.4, 22.8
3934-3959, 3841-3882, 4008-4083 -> 4.8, 18.5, 21.7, 36.4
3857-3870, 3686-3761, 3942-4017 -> 3.3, 19.7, 18.3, 28.3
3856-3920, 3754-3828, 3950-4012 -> 5.1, 19.5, 22.3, 28.5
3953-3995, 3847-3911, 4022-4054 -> 7.2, 21.1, 25.5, 37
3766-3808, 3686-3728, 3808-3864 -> -4.5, 21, 20.3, 16.6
